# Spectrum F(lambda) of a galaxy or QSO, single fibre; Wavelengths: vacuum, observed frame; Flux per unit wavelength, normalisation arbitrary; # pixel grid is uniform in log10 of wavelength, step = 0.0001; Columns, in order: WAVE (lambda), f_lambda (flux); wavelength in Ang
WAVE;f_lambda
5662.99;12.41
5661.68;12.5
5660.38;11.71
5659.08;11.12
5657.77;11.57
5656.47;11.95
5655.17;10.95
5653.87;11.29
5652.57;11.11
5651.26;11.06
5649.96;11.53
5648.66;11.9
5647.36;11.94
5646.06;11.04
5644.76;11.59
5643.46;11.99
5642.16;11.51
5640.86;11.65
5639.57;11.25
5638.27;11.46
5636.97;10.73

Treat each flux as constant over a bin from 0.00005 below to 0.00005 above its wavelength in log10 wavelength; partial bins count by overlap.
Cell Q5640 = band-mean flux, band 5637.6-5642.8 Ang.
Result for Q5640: 11.5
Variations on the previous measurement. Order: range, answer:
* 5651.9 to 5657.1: 11.3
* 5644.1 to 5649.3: 11.6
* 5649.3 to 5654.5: 11.2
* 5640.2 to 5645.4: 11.7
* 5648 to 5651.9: 11.5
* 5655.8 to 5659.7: 11.5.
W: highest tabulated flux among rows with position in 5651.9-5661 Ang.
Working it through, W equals 11.95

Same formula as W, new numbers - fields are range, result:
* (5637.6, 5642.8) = 11.65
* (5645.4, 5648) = 11.94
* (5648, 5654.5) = 11.9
